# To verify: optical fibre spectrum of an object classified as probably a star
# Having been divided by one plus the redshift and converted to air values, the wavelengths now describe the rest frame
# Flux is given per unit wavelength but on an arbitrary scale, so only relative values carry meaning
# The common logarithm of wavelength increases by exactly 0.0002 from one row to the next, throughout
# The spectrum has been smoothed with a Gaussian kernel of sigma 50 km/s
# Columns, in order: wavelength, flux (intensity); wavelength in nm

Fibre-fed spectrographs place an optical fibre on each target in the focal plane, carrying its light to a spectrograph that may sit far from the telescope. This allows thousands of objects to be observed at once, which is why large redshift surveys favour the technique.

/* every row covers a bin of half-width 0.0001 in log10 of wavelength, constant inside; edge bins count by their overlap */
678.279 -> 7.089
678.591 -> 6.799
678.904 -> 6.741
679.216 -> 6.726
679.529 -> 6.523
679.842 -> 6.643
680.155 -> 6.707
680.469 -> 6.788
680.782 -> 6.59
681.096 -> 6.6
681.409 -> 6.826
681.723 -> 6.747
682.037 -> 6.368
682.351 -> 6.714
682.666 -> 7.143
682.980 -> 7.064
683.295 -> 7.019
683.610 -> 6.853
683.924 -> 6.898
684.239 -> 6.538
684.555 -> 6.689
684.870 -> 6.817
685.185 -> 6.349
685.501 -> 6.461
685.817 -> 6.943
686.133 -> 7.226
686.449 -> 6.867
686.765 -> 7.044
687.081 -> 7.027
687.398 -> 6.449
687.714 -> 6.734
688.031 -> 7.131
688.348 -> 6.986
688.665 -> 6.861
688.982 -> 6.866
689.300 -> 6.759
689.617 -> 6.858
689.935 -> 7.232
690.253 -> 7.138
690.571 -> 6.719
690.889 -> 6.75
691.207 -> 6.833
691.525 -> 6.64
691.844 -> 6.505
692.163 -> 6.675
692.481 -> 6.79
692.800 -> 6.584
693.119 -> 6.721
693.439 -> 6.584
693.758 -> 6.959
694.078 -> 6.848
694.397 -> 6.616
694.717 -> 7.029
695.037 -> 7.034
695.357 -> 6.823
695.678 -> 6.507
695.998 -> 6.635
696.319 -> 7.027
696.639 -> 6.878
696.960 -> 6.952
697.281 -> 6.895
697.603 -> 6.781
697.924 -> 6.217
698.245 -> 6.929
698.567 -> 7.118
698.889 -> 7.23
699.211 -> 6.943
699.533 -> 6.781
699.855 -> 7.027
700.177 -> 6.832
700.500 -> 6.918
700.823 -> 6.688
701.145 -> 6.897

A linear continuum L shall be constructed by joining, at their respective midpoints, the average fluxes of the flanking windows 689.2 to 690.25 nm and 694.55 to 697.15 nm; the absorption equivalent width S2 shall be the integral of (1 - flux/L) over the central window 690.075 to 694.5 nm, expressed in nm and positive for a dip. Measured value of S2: 0.122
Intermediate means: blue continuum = 6.99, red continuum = 6.86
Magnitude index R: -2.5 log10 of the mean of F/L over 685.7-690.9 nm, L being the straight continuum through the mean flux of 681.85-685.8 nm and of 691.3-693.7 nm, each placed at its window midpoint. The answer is -0.03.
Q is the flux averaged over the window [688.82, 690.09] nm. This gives 6.93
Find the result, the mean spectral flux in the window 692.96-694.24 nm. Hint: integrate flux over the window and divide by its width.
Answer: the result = 6.78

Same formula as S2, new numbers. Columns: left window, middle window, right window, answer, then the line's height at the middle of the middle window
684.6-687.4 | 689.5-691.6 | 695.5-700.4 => -0.02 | 6.83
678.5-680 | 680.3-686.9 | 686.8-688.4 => -0.01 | 6.78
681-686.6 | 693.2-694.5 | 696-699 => 0.02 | 6.85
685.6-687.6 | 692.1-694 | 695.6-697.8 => 0.03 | 6.85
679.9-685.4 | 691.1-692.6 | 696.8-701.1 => 0.03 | 6.81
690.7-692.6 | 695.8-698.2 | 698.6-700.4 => 0.04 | 6.89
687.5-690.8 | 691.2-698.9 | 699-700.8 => 0.13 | 6.9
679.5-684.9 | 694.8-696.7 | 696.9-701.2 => 0.01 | 6.85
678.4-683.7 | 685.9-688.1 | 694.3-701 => -0.04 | 6.79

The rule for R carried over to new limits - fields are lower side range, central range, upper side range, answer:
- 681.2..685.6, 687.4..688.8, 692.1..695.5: -0.02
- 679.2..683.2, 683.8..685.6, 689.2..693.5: 0.02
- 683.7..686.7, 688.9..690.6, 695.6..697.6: -0.02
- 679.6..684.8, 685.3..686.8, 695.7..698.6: -0.02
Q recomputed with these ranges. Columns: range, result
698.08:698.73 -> 7.02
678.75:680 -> 6.66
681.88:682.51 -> 6.54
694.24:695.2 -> 6.89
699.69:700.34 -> 6.93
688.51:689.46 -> 6.83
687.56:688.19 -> 6.93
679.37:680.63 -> 6.66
